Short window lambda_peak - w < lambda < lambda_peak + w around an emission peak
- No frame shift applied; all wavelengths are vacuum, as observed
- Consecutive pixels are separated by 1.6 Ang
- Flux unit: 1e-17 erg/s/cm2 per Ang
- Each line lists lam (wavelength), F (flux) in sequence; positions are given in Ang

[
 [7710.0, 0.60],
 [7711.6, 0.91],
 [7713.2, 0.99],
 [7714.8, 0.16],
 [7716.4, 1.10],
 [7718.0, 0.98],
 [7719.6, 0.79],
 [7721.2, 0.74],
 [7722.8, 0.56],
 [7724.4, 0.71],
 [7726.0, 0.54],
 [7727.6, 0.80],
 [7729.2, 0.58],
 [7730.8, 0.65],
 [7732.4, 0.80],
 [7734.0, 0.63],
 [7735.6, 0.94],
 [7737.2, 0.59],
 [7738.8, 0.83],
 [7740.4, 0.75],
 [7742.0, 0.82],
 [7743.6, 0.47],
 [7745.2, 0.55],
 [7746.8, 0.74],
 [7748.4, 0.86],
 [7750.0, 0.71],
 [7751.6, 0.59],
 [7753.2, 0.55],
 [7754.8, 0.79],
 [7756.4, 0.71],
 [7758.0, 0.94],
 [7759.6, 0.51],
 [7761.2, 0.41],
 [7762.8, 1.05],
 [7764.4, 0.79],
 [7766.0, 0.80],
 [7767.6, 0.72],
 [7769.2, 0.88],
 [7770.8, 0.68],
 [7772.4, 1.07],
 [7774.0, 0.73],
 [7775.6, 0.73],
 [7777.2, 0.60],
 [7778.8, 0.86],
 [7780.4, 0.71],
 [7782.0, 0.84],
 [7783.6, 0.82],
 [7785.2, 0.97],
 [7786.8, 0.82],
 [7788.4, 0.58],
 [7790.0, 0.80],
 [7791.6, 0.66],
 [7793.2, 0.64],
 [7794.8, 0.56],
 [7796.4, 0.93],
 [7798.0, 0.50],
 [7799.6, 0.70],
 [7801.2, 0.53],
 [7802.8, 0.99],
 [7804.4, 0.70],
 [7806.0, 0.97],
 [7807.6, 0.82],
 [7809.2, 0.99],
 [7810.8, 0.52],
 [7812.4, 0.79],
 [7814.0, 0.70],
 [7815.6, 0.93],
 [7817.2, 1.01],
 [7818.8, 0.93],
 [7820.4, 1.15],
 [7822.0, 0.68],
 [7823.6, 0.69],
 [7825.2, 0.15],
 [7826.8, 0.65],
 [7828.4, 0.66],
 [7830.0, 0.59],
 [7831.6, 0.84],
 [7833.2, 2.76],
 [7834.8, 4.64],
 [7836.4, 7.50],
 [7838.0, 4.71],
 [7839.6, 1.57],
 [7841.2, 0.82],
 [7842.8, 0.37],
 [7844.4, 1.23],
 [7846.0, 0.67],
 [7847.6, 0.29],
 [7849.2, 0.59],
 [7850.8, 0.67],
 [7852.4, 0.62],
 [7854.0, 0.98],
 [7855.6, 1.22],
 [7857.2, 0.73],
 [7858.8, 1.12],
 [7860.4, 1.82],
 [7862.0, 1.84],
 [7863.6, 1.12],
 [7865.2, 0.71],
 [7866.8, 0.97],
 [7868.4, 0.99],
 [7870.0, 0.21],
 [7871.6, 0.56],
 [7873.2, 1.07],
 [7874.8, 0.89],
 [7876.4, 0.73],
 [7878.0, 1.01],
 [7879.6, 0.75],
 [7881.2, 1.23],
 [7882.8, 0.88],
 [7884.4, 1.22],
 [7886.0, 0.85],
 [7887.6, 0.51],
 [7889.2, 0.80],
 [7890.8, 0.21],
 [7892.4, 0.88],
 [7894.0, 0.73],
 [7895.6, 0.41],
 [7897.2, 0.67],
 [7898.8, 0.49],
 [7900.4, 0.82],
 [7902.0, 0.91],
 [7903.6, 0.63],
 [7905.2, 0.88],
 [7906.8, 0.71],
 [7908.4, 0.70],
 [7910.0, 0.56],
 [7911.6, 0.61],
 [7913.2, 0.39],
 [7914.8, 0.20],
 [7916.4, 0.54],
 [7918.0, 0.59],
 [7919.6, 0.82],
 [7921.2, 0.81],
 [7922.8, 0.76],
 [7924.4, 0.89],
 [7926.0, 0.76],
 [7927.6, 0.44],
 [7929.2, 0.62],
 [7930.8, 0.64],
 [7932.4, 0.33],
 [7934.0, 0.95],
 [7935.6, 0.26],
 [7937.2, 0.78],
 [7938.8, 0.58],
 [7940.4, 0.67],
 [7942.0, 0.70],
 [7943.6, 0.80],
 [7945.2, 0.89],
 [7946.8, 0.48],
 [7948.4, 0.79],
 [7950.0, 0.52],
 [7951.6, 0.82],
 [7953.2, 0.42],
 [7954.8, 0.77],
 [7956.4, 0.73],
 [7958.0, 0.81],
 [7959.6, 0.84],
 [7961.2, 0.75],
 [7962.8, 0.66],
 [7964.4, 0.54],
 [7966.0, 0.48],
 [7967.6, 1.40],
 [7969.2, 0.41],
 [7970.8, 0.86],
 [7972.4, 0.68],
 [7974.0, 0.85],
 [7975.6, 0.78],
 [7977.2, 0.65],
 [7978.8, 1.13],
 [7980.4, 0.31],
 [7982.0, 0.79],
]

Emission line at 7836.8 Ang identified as H-alpha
